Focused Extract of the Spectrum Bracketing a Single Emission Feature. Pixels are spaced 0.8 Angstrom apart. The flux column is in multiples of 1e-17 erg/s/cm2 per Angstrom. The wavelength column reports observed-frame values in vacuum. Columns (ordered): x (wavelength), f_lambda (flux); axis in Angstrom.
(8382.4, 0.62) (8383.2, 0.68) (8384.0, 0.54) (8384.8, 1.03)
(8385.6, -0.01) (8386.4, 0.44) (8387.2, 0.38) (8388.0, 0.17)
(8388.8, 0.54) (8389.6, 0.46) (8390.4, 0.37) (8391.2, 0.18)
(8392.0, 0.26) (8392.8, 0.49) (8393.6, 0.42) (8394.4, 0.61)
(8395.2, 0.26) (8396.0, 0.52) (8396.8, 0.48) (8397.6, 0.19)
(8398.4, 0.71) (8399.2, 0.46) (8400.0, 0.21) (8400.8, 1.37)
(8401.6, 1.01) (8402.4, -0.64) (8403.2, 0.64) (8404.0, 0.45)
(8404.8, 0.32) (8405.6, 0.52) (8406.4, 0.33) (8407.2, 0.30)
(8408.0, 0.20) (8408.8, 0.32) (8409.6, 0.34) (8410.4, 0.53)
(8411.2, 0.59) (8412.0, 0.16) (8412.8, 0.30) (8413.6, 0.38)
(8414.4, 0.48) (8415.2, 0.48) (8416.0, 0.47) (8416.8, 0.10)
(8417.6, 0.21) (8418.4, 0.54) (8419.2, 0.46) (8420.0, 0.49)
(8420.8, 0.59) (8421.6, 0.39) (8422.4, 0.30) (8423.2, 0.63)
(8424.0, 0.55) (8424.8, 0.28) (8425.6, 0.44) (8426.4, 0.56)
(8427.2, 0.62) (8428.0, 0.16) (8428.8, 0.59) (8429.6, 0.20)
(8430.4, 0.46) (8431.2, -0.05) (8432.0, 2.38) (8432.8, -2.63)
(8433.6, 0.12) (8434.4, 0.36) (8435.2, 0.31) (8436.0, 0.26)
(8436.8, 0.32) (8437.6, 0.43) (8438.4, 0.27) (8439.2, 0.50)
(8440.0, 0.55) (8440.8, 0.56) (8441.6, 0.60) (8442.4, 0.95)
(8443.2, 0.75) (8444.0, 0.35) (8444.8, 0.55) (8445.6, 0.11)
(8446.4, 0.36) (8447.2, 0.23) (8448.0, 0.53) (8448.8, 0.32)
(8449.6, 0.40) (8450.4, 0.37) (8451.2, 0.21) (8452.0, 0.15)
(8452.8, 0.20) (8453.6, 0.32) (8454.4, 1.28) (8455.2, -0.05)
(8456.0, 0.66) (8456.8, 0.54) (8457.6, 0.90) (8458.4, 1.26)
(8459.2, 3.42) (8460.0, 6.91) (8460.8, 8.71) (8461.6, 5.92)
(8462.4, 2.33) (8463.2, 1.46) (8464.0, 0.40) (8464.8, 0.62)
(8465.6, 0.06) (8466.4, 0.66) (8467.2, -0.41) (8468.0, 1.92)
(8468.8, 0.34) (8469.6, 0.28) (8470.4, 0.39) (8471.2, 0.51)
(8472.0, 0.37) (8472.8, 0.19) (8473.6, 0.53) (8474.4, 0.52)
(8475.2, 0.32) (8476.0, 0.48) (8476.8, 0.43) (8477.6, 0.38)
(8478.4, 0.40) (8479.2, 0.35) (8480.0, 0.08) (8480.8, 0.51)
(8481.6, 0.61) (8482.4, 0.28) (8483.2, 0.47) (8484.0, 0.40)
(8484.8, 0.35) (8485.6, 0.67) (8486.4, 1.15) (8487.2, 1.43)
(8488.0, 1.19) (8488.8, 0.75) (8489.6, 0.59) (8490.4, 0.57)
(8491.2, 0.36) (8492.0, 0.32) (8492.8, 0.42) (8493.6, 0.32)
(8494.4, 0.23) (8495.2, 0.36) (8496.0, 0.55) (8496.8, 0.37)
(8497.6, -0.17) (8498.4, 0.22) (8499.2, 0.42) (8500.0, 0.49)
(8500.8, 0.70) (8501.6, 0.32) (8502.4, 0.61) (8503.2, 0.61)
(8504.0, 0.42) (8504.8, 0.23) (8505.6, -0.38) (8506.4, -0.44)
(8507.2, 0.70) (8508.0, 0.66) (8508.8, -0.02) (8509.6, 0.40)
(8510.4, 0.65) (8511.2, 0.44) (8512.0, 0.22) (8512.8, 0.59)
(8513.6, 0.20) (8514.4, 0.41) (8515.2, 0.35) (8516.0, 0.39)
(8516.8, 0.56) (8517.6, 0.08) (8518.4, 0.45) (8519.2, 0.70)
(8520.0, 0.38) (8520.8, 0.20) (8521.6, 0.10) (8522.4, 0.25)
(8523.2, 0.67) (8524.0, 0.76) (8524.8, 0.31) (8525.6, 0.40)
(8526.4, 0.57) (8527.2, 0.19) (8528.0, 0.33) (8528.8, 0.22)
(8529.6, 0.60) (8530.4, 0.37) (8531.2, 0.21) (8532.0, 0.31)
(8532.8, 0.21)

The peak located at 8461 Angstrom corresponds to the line Halpha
